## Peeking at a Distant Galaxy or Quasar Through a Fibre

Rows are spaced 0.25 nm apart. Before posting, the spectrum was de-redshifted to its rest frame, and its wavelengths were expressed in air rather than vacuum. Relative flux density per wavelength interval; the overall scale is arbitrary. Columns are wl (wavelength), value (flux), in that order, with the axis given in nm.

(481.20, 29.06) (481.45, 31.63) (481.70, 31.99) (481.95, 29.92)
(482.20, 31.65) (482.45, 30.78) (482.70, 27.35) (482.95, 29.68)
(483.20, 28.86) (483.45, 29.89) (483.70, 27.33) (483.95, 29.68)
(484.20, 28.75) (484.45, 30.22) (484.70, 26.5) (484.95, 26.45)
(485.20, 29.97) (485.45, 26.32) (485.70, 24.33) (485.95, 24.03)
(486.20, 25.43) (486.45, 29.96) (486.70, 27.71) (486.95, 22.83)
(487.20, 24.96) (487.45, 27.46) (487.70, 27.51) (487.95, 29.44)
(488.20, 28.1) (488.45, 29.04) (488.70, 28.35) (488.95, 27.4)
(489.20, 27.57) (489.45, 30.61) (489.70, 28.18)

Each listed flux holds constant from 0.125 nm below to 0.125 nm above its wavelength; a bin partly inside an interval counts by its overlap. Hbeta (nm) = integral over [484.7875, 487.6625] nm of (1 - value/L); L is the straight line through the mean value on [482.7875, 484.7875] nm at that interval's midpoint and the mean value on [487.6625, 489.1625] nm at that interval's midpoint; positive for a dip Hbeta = 0.224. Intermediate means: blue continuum 28.9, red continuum 28.3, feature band 26.4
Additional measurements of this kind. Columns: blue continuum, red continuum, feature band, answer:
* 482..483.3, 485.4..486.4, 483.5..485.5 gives -0.08 nm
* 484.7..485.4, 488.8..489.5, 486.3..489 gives 0.06 nm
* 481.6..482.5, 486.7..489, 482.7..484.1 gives 0.06 nm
